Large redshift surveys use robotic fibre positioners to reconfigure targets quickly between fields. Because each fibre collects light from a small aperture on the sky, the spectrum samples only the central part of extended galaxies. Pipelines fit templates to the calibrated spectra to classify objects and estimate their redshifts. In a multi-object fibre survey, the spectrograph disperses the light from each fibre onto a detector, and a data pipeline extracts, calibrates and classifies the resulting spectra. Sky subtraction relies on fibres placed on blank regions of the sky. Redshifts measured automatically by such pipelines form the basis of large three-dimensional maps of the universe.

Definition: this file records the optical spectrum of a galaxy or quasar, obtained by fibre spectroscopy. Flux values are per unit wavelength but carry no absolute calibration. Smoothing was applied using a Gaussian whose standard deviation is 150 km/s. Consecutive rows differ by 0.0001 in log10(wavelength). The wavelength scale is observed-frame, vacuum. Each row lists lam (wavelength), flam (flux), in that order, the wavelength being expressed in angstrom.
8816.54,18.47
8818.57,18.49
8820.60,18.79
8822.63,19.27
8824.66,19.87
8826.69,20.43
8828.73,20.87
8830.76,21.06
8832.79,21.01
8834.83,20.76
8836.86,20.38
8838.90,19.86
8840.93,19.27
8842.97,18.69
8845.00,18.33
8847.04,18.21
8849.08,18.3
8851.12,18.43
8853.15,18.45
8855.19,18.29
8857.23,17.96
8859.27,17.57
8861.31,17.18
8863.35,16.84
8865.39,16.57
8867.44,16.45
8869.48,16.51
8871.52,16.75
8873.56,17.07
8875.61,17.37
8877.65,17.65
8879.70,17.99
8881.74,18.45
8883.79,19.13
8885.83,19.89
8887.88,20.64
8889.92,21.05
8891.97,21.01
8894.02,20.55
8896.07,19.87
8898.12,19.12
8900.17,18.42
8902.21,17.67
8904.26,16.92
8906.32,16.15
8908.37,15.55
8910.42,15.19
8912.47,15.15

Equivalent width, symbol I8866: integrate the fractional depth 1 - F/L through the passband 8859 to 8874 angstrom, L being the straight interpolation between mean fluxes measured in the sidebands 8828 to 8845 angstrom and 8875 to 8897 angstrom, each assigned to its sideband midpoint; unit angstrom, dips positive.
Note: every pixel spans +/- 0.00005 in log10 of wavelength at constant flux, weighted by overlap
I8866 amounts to 2.20 angstrom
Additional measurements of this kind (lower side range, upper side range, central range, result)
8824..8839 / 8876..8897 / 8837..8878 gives 4.6 angstrom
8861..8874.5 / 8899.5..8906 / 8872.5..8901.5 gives -3.4 angstrom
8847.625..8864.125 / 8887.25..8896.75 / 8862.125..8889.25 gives 2.2 angstrom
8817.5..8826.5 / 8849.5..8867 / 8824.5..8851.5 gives -1.7 angstrom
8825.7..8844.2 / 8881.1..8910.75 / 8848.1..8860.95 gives 1.1 angstrom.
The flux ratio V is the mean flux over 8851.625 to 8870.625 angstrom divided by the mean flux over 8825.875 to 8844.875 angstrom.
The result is 0.86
